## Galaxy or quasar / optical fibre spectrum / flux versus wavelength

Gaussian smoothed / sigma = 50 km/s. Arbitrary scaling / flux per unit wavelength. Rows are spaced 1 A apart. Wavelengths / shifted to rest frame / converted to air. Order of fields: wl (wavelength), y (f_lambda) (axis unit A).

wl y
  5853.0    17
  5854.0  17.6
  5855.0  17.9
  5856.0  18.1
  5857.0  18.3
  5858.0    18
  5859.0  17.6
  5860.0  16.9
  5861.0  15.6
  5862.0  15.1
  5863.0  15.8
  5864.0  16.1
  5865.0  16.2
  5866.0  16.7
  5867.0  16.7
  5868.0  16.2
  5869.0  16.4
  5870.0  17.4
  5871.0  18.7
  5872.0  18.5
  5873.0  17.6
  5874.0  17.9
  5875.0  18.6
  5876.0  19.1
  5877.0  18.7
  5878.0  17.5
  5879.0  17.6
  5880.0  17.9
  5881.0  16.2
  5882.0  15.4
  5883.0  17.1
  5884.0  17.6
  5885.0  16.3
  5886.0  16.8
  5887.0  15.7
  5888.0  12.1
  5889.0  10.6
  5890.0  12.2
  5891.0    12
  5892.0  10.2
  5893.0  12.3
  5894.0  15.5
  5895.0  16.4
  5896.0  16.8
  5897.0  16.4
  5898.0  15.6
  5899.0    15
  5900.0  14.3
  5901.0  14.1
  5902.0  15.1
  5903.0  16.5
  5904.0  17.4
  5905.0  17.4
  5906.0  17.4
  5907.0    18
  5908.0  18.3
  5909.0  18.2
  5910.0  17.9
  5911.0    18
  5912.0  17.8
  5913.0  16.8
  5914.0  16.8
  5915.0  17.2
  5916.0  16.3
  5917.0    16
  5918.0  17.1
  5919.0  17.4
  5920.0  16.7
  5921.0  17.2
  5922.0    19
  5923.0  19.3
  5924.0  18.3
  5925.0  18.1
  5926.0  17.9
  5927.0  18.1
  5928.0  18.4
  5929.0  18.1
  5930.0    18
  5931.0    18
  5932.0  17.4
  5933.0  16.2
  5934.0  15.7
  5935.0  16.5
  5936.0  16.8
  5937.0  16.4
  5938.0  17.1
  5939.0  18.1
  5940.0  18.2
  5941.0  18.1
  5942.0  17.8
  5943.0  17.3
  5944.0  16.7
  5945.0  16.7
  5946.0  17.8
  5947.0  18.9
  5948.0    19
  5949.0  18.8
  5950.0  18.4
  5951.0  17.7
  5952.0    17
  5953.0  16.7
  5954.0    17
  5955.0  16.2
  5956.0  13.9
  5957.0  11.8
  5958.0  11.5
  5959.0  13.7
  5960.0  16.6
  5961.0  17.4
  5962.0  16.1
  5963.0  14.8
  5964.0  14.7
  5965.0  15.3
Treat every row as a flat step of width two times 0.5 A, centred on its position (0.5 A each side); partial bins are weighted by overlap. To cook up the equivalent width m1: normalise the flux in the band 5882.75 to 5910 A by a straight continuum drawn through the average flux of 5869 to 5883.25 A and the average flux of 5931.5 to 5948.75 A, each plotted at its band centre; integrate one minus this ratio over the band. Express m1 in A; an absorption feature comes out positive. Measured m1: 3.37 A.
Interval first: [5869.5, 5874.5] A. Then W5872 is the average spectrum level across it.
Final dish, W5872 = 18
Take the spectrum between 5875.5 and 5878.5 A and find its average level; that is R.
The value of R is 18.4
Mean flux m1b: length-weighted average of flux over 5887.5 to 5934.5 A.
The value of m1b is 16.4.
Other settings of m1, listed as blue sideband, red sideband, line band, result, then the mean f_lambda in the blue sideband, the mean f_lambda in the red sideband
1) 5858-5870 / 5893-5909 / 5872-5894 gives 0.8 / 16.4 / 16.2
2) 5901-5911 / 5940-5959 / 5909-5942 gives -1.0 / 17.2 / 16.7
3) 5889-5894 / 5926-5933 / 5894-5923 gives -4.6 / 11.9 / 17.9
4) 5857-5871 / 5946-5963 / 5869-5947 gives -1.5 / 16.7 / 16.3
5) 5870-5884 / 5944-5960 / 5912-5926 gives -0.4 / 17.7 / 16.4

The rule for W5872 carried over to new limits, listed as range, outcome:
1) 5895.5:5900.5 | 15.6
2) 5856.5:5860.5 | 17.7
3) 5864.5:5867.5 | 16.5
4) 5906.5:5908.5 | 18.1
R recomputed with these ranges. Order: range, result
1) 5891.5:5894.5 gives 12.7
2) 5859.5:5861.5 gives 16.2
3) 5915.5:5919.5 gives 16.7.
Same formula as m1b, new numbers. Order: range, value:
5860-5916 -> 16.3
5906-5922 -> 17.4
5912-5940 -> 17.4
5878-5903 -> 15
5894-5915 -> 16.7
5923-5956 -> 17.5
